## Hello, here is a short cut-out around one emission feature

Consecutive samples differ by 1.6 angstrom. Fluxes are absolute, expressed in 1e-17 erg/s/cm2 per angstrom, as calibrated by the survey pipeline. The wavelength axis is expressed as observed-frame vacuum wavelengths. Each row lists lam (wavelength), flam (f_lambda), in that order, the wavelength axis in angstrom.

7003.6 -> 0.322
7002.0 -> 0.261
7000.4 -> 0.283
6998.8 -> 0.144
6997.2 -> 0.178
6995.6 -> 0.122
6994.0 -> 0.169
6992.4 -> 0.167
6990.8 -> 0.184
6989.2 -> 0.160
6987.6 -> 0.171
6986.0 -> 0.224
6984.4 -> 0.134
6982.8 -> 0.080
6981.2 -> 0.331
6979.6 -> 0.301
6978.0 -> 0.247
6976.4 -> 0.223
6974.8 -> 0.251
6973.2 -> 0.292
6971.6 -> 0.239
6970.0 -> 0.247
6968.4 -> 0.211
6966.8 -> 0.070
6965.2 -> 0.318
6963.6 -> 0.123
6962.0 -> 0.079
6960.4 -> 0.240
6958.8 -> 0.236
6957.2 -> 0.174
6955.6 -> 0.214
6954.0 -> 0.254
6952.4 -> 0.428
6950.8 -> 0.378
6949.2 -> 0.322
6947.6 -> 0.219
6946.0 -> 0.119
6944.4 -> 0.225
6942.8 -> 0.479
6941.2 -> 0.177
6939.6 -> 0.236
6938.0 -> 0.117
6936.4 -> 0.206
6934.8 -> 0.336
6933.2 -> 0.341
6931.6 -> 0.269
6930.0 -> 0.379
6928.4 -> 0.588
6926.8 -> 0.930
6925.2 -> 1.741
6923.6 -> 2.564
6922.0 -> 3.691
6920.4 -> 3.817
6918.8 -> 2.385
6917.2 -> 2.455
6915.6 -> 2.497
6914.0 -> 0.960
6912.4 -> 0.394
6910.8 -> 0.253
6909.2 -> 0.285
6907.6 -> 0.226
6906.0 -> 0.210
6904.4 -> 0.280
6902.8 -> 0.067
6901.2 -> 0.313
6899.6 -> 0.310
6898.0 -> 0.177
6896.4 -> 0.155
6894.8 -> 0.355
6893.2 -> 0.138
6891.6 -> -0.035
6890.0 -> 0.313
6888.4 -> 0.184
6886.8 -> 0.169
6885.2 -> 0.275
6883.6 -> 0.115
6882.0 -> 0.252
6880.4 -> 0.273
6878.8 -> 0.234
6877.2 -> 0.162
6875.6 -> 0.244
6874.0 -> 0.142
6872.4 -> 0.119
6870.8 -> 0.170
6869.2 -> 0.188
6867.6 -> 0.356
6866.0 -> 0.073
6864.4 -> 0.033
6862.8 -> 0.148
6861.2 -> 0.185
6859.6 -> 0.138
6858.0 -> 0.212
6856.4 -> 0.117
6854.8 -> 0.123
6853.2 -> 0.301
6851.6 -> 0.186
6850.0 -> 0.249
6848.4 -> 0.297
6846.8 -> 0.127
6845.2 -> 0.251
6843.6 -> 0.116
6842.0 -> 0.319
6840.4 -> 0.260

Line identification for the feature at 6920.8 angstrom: [O II] 3727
